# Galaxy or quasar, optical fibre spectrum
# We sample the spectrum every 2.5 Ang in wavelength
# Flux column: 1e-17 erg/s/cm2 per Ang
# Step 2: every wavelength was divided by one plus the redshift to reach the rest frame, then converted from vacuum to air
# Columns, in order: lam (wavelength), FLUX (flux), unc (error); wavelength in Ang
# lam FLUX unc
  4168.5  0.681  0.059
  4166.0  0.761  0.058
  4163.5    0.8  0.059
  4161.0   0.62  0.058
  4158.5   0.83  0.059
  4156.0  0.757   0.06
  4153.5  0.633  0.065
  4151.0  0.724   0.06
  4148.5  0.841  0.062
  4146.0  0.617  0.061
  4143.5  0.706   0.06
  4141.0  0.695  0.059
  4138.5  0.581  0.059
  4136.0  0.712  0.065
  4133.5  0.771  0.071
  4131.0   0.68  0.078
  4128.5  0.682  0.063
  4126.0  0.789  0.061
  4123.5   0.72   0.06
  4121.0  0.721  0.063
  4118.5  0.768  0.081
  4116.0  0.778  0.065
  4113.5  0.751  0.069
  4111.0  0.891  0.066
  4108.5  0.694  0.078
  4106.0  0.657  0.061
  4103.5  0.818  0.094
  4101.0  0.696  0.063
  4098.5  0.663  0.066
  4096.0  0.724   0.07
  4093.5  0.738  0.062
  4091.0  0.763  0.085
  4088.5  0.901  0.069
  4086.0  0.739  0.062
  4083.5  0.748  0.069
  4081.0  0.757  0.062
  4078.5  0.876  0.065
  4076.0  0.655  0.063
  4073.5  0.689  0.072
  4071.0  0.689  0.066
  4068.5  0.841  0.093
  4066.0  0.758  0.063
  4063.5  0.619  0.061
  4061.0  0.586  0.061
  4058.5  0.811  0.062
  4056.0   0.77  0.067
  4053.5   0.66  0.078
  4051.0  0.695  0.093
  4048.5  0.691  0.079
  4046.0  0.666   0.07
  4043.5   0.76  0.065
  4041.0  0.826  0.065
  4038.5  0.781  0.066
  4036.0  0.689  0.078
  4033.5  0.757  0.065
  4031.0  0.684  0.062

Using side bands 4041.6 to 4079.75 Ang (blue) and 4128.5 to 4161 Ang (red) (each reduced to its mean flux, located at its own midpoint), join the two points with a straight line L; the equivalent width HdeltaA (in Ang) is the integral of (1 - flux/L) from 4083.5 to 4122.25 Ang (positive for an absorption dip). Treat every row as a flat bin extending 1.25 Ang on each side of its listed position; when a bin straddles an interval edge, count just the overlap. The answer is -2.2 Ang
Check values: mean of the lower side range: 0.72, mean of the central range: 0.753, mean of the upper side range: 0.708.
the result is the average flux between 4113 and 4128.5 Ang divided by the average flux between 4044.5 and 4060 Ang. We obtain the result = 1.05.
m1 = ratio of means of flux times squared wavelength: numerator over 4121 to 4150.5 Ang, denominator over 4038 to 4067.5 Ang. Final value 1.03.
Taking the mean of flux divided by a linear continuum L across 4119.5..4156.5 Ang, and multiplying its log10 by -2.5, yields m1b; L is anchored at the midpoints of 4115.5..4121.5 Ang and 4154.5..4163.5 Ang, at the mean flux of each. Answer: 0.062 mag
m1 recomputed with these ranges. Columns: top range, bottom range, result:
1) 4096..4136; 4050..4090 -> 1.02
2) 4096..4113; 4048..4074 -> 1.06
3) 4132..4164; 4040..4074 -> 1.04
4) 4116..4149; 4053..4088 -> 1.00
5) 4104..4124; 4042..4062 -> 1.09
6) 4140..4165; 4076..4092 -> 0.95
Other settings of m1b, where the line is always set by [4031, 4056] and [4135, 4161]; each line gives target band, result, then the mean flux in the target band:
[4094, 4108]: 0.00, 0.712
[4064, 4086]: -0.04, 0.746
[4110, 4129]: -0.08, 0.764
